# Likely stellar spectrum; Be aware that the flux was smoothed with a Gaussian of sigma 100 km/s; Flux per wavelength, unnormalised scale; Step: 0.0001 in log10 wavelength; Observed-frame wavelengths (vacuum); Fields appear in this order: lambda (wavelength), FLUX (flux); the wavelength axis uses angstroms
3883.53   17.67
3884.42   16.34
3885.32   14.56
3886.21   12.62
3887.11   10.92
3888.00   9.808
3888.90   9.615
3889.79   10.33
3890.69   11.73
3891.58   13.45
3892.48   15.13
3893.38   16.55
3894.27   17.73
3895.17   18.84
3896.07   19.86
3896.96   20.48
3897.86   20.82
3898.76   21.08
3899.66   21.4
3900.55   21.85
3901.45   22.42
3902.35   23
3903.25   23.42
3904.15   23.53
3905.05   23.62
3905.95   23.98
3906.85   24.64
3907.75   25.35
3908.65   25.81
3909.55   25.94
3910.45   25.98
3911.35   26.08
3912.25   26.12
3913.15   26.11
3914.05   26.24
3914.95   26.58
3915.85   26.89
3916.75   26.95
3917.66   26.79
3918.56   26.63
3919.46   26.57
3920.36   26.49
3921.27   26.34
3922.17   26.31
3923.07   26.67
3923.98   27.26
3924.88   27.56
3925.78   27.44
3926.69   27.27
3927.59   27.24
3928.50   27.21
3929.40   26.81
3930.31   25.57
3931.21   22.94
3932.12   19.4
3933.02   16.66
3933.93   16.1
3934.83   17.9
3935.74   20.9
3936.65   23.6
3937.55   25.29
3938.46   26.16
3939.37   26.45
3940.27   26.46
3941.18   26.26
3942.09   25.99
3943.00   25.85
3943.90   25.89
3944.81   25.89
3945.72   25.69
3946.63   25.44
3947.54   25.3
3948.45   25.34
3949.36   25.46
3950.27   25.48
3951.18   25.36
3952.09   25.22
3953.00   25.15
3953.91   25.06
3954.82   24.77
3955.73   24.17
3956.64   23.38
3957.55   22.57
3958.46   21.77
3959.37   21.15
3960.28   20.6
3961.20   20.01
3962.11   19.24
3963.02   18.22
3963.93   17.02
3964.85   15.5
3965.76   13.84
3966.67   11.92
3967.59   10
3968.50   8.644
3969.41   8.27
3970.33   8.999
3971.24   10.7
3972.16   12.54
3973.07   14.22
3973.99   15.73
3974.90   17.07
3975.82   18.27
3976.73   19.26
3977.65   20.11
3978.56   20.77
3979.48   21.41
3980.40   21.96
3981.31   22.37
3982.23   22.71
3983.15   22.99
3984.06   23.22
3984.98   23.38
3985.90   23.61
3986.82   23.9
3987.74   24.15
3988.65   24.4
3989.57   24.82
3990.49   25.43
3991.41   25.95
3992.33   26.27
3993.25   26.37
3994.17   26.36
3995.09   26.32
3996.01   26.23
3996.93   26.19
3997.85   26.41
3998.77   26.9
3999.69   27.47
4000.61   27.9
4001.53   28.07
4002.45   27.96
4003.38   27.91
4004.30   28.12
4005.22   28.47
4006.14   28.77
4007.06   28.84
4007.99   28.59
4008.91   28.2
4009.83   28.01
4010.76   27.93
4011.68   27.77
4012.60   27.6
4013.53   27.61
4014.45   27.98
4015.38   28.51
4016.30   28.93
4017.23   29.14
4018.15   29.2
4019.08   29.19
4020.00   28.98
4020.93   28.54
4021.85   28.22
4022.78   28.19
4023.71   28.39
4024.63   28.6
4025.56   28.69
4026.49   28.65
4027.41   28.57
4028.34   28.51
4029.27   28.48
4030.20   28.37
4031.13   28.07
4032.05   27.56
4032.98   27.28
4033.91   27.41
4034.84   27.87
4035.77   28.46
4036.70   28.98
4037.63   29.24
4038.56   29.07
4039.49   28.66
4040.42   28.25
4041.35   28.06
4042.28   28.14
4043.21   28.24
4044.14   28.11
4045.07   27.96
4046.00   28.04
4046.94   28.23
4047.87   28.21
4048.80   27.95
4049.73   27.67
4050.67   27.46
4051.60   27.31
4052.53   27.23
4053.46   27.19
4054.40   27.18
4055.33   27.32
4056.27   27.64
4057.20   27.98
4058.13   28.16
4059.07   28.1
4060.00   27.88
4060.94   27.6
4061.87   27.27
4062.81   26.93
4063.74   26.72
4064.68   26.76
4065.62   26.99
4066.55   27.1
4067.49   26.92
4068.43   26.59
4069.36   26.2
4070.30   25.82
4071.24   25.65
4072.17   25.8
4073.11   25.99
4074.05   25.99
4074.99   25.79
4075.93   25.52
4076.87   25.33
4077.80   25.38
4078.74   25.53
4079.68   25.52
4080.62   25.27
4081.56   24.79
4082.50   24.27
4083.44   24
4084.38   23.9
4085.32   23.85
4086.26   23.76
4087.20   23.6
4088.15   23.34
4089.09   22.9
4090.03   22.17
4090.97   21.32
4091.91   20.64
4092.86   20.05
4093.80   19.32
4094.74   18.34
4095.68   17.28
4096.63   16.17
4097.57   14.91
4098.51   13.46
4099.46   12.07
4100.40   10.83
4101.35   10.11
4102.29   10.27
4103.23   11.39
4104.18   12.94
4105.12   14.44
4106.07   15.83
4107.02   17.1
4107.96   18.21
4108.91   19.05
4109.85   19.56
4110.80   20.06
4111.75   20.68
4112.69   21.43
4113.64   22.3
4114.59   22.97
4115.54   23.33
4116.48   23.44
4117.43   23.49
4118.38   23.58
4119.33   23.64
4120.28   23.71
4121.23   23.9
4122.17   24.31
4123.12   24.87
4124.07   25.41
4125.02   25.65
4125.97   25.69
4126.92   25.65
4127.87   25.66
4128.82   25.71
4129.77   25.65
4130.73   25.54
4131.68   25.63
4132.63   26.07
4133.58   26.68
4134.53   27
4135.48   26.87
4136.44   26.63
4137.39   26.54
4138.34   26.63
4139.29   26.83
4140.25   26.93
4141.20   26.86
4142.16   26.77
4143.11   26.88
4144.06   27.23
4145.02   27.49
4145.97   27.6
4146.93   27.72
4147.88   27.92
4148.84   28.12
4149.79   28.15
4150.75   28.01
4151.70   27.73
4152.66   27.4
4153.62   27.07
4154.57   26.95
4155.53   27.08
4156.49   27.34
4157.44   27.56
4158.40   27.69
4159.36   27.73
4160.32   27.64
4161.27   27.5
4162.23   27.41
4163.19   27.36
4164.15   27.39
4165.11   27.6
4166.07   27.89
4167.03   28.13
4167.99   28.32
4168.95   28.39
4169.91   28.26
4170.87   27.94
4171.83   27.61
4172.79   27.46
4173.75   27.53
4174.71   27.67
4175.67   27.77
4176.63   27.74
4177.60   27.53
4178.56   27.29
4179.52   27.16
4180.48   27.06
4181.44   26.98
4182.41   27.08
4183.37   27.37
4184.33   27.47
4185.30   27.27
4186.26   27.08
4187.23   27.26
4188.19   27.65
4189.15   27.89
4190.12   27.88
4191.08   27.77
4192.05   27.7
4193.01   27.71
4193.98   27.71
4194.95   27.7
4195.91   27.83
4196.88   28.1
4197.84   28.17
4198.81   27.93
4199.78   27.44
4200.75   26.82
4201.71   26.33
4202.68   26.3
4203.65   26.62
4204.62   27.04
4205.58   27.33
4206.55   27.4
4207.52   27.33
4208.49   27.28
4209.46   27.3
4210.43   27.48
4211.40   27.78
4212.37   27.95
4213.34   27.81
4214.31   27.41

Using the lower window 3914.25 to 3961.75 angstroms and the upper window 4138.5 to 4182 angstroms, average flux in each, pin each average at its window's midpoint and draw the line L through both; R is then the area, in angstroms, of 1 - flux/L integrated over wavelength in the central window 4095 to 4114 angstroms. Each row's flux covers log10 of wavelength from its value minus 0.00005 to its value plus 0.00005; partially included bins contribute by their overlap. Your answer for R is 7.7 angstroms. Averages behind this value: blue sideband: 24.7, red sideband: 27.5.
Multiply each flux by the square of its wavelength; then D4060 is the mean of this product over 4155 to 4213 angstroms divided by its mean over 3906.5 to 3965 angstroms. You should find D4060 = 1.27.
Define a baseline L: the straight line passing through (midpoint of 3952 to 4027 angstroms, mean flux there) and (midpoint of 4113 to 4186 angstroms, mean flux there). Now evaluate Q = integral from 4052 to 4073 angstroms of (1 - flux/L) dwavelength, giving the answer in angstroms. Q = -1.77 angstroms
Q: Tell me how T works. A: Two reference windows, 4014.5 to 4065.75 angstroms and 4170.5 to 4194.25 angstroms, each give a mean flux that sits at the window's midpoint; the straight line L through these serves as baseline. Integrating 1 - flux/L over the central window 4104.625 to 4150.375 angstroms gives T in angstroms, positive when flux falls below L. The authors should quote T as 5.5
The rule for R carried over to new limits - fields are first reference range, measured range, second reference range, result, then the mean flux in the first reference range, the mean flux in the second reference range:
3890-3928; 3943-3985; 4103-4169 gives 6.78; 23.6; 25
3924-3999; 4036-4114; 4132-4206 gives 4.09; 22.1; 27.4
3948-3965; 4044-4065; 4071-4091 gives -3.00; 22.5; 24.6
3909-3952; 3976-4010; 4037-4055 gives 1.86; 25.3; 28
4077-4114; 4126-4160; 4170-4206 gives -4.91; 19.4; 27.5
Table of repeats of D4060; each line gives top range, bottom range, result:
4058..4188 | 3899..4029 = 1.10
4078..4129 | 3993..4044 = 0.77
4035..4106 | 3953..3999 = 1.23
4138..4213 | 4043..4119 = 1.25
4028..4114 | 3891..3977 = 1.16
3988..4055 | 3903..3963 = 1.18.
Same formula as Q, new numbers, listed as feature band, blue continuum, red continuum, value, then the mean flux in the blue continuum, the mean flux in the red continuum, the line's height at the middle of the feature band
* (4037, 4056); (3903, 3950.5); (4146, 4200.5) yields -1.17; 25.2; 27.6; 26.4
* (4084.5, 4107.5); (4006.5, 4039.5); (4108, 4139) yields 7.23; 28.4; 24.2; 25.4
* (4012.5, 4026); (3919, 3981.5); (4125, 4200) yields -2.88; 21.7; 27.3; 23.5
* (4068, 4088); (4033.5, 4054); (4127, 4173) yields 1.91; 28.1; 27.2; 27.8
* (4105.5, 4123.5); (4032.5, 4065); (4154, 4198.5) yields 3.97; 27.8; 27.6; 27.7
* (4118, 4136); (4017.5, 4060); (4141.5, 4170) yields 1.55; 28.2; 27.6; 27.7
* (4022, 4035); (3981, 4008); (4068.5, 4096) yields -1.59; 26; 23.8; 25.1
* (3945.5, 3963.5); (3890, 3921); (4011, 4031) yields 1.26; 22.8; 28.5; 25.2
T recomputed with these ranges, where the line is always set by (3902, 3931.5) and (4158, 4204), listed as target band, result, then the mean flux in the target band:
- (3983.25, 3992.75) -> 0.7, 24.5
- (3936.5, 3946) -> 0.1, 25.9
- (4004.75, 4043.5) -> -2.6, 28.4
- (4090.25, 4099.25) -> 3.0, 17.9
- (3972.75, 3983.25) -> 2.6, 19.7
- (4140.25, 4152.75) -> -0.1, 27.5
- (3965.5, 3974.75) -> 5.2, 11.6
